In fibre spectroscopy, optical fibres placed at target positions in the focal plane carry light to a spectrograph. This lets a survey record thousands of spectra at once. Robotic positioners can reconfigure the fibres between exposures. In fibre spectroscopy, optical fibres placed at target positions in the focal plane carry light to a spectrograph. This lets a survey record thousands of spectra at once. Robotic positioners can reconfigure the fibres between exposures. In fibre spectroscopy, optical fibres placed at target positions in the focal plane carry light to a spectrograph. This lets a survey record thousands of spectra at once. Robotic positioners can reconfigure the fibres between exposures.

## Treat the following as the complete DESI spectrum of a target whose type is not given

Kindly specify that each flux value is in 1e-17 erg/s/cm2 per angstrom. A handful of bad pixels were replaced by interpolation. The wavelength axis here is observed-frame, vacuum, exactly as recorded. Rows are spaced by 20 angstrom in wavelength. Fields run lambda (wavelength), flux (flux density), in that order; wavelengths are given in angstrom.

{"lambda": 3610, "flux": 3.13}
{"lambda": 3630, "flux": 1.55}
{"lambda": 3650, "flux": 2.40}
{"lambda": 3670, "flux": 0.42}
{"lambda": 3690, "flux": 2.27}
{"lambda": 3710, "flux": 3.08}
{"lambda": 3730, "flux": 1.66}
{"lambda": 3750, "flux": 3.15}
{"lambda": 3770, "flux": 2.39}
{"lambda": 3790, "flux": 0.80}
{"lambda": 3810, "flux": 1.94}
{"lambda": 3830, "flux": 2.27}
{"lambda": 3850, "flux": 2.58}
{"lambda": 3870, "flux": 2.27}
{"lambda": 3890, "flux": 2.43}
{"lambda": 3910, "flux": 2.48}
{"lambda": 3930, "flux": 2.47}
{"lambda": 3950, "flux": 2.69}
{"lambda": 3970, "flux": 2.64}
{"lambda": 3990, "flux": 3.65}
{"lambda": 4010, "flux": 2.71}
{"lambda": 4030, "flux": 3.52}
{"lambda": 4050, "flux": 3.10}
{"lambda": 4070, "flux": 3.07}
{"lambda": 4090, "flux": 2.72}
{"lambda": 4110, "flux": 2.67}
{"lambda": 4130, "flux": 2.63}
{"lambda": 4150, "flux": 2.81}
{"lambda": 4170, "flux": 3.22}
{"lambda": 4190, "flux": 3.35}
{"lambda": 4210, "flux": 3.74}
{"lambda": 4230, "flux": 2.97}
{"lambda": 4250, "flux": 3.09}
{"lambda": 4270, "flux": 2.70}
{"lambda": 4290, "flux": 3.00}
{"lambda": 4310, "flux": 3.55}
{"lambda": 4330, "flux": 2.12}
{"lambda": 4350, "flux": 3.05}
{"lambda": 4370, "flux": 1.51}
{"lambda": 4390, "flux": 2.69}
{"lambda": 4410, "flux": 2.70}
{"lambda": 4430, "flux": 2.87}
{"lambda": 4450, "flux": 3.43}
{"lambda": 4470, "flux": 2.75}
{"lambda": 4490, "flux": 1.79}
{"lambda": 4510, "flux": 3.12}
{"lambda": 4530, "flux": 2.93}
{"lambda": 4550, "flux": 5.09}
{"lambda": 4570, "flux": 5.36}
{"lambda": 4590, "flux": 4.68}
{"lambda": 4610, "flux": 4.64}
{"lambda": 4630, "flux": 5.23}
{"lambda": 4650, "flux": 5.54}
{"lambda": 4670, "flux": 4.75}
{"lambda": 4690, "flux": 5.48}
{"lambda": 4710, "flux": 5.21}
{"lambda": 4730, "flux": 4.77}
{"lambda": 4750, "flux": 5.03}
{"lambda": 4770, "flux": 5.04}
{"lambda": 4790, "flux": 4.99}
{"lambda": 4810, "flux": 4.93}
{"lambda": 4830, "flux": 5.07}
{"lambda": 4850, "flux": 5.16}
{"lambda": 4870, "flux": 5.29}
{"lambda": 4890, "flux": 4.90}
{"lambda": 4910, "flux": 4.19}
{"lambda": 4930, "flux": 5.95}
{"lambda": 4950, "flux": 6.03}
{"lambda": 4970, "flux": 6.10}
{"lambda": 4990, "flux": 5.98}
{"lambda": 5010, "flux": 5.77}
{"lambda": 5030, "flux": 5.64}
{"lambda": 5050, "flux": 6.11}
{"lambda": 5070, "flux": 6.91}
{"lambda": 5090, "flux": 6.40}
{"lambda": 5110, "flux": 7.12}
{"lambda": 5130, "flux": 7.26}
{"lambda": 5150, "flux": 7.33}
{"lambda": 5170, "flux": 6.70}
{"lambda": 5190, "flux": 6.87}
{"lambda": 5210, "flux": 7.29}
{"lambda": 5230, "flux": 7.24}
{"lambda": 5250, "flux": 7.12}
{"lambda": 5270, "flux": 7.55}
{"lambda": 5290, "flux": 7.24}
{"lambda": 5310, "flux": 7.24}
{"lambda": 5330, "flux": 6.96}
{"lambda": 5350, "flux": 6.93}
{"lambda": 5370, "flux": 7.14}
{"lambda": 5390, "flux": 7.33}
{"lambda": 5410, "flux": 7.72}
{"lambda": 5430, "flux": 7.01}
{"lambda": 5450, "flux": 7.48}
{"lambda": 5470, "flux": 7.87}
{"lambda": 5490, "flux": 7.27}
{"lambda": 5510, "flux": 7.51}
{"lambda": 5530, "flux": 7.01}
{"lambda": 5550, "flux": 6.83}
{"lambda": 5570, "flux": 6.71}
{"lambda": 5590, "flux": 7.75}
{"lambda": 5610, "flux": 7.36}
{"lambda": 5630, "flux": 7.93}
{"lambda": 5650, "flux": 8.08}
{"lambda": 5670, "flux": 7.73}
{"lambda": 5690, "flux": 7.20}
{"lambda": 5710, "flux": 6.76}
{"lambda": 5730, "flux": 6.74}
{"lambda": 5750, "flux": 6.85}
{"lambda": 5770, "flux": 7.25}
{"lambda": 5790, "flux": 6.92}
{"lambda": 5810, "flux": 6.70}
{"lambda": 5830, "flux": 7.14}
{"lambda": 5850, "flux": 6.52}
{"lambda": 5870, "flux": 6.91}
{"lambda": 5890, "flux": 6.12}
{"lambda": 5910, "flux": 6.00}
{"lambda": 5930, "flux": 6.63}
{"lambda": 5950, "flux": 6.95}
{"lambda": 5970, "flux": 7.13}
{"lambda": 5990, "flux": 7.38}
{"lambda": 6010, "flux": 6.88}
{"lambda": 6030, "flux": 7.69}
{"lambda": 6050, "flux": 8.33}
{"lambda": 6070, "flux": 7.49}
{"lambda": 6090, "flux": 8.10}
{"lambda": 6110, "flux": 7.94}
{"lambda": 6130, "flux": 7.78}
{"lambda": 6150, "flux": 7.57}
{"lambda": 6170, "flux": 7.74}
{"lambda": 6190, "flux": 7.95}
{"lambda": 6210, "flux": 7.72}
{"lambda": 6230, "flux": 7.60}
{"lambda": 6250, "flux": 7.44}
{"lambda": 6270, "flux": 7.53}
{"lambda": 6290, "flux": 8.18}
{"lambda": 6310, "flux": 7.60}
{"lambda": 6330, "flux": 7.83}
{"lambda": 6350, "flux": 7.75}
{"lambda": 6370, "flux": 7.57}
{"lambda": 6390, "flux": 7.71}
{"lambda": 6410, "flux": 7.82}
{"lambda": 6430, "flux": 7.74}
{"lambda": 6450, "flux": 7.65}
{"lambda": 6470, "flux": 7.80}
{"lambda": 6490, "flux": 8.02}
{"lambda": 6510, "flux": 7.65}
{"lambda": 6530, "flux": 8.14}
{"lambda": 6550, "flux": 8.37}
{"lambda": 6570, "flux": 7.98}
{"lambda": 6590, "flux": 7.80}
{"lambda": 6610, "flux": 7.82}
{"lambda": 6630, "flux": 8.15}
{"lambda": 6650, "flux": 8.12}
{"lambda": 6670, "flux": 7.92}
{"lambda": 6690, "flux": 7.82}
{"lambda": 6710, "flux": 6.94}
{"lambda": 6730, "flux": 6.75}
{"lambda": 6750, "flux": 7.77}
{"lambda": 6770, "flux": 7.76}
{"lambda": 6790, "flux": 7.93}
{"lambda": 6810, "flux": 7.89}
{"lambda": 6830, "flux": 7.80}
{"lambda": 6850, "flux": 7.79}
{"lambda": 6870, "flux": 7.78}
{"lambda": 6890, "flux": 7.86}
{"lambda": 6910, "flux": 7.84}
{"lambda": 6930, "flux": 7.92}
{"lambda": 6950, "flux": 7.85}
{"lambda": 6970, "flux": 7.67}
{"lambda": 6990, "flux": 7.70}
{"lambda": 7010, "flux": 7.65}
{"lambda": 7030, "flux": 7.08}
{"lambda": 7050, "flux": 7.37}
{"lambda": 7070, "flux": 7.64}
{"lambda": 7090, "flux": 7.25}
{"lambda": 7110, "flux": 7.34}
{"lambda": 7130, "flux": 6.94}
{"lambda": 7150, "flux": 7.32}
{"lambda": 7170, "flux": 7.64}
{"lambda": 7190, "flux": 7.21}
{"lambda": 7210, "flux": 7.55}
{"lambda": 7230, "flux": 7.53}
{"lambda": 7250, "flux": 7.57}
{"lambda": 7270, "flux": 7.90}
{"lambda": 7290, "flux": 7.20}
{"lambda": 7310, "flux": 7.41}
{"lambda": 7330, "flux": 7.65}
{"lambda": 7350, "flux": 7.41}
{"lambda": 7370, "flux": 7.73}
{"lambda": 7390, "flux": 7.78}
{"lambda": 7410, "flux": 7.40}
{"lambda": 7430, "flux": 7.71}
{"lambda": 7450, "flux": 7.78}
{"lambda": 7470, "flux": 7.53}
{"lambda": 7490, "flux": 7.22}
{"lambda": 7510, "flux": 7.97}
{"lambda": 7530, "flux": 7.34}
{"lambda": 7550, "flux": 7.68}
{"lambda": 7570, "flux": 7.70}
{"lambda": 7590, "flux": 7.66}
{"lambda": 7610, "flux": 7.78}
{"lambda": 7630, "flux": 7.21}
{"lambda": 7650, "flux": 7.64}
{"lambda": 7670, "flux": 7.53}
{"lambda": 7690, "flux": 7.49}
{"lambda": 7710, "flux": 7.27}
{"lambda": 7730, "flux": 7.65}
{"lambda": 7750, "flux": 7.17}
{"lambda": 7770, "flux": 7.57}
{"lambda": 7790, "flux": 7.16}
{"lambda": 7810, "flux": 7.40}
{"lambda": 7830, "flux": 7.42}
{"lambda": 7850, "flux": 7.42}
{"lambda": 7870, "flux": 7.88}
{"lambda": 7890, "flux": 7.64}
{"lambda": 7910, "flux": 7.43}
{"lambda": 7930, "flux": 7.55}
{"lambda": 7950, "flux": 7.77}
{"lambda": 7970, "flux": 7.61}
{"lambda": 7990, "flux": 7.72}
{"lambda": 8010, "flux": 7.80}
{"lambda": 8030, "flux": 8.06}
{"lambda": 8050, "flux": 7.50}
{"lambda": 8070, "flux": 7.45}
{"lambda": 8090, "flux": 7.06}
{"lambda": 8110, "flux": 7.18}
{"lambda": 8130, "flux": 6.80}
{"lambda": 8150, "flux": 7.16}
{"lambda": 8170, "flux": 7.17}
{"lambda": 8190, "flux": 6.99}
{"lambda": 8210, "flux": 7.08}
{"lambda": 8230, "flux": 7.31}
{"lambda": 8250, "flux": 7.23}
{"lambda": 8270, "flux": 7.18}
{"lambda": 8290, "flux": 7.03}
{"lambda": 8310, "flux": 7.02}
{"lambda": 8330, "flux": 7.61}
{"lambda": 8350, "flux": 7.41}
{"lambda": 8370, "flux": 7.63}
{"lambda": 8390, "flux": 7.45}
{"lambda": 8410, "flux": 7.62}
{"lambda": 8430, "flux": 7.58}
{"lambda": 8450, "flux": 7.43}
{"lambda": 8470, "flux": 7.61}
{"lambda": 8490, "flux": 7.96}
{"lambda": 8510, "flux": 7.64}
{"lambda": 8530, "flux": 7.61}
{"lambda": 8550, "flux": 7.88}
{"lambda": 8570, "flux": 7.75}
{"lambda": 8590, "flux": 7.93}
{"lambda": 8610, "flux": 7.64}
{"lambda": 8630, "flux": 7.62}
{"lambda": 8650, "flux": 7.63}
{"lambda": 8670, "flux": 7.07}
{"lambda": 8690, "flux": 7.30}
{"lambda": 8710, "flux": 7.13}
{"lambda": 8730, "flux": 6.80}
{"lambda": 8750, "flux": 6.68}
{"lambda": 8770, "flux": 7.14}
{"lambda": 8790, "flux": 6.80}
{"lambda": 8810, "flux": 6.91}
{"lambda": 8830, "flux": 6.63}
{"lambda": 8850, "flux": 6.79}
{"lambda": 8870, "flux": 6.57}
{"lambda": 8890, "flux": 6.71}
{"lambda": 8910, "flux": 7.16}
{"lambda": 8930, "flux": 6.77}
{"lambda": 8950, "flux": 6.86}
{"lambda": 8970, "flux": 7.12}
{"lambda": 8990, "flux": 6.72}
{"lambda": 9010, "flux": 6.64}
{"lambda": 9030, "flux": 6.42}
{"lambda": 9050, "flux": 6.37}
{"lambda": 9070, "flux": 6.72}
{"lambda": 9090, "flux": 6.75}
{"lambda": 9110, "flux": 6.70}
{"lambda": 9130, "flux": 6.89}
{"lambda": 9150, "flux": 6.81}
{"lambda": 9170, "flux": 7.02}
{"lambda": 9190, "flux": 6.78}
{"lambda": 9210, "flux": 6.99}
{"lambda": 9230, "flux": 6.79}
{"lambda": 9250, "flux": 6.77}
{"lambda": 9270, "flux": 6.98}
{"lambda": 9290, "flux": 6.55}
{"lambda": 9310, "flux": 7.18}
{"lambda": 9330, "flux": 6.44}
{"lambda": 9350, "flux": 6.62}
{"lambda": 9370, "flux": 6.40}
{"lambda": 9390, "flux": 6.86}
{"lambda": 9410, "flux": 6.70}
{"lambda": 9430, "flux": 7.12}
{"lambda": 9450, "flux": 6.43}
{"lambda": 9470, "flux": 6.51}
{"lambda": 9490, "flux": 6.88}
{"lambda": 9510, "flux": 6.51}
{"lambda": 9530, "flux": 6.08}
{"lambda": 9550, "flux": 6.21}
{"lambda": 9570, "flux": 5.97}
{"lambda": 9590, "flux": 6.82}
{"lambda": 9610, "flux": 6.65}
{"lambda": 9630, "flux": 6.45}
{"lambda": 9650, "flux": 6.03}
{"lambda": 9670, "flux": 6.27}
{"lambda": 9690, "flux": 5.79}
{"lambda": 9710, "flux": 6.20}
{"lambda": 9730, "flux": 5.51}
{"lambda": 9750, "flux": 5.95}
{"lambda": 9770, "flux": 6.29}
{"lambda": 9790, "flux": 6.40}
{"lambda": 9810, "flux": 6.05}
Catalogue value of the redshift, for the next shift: 0.140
